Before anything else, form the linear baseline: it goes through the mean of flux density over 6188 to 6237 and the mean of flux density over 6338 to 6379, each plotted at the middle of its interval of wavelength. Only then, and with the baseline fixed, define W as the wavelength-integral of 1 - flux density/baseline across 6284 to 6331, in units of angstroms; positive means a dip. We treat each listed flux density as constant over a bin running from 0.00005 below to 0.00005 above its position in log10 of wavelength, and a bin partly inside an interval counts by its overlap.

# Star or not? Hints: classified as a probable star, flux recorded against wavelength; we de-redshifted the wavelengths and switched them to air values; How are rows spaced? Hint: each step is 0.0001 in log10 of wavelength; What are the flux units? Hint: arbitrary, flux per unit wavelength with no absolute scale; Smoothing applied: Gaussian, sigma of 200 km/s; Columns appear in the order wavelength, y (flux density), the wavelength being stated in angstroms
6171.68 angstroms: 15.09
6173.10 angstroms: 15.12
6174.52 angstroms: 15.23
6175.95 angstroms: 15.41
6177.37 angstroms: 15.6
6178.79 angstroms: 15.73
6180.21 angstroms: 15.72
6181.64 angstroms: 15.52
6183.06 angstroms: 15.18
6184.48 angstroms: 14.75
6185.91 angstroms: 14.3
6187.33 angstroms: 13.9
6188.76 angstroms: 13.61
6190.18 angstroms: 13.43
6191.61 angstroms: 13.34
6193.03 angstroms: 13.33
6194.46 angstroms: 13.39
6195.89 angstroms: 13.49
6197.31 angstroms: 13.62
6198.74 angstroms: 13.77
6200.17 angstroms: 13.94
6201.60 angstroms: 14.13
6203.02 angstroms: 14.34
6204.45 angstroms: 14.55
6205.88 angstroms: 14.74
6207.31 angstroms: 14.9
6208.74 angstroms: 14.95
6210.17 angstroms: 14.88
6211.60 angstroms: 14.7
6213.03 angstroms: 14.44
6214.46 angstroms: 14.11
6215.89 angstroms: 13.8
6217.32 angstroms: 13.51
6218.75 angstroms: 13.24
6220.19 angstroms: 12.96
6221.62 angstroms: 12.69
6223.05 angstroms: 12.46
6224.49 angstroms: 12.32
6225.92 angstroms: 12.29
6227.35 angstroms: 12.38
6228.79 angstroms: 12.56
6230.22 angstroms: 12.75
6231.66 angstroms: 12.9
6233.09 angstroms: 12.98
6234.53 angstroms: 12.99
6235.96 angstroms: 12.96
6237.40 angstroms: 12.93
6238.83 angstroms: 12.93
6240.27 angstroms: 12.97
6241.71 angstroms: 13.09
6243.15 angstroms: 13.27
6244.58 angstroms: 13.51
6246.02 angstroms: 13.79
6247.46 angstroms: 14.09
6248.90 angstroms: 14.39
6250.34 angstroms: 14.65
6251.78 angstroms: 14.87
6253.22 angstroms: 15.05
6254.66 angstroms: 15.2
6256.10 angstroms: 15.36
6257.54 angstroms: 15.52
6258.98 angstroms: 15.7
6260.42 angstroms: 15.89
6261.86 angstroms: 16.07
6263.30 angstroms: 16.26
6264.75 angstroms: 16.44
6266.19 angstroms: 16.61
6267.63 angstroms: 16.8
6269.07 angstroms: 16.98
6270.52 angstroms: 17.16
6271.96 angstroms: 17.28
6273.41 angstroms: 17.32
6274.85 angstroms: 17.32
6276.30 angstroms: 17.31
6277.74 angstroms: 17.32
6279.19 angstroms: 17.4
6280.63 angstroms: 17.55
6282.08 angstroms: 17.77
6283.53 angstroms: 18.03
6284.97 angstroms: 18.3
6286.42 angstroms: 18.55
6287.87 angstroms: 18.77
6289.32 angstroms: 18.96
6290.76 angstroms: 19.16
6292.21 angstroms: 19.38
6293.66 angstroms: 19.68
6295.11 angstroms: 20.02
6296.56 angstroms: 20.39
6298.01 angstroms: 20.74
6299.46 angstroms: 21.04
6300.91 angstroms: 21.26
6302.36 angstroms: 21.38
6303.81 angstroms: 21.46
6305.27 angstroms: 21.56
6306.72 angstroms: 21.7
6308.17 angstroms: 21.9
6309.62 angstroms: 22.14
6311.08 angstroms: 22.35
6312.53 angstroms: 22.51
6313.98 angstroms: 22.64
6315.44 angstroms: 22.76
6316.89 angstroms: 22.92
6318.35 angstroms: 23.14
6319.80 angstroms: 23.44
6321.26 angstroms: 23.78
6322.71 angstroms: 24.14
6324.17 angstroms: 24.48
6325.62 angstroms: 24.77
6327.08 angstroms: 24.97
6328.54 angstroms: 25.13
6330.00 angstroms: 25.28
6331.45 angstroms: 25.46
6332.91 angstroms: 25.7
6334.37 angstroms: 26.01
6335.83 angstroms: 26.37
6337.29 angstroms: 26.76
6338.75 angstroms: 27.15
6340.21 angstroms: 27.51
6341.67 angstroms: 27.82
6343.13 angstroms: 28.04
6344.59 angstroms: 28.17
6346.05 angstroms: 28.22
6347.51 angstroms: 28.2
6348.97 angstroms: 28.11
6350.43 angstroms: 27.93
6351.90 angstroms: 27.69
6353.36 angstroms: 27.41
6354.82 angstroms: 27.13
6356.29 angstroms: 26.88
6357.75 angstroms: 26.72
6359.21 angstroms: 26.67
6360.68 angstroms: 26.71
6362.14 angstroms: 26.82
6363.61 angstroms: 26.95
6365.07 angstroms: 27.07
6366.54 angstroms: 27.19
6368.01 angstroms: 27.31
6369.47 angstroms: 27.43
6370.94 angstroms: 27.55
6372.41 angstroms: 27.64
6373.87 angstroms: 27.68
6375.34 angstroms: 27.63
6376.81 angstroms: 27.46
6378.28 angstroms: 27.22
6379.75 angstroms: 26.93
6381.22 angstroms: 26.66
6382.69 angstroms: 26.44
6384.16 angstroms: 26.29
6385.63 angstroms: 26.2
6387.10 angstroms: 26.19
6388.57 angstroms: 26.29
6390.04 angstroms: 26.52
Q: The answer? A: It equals 1.6 angstroms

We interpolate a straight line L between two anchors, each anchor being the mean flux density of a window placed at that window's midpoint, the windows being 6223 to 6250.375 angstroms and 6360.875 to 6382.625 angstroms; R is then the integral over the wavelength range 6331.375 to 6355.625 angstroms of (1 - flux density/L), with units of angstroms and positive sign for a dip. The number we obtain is -3.07 angstroms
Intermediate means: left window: 13.1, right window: 27.2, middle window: 27.3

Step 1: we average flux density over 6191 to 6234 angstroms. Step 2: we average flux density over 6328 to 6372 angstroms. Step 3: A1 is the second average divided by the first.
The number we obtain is 1.99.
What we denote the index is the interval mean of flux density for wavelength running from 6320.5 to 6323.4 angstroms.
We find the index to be 24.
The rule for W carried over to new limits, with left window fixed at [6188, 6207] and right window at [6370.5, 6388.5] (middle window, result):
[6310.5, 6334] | -1.2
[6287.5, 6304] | 0.6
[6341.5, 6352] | -1.5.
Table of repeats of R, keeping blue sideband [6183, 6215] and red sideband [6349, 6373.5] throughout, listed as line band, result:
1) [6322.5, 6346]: -1.08 angstroms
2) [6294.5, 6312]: 0.94 angstroms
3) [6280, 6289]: 1.21 angstroms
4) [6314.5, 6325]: 0.16 angstroms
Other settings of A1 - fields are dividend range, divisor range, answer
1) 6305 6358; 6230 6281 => 1.67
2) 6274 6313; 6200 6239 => 1.46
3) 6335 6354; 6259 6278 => 1.65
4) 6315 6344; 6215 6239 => 1.97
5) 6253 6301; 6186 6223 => 1.27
